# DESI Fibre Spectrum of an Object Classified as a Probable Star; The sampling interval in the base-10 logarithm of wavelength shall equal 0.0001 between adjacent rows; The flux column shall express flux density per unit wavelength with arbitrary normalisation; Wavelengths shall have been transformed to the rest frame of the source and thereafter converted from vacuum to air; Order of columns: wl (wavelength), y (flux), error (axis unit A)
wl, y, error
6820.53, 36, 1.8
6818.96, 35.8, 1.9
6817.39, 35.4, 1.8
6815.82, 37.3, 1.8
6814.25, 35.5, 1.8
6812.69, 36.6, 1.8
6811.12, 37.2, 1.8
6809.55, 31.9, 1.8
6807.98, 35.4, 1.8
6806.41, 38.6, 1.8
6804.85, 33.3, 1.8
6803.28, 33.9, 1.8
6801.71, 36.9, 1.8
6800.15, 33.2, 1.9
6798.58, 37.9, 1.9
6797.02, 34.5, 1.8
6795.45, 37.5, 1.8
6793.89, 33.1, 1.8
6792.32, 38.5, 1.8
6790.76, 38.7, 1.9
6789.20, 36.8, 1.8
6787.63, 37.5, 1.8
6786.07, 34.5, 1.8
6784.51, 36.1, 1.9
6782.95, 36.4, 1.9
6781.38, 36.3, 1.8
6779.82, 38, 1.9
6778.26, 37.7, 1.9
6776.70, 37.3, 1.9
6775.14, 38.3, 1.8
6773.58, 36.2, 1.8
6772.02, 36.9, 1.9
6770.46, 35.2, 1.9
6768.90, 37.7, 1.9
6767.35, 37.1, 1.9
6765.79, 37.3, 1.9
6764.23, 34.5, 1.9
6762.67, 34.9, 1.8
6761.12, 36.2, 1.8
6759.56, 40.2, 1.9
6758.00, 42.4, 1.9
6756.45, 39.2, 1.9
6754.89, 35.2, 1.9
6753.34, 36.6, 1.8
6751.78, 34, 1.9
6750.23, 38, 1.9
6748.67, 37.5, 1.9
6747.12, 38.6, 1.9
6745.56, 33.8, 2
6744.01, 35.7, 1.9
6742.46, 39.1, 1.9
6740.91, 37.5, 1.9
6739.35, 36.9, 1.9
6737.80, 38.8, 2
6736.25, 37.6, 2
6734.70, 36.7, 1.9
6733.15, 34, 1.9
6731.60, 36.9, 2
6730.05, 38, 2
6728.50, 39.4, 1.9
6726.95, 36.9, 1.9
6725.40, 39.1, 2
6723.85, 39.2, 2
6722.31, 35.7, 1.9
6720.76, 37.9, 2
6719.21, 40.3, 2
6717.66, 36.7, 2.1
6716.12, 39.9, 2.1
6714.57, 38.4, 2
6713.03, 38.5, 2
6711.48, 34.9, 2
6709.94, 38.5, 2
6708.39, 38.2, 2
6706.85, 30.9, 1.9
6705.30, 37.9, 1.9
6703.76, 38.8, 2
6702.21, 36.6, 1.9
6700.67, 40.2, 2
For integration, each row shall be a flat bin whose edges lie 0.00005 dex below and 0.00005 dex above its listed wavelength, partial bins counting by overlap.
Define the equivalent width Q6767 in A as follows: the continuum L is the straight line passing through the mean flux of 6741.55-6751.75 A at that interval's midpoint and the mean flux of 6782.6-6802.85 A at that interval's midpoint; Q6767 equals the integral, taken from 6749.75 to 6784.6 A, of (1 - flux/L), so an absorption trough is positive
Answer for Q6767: -0.4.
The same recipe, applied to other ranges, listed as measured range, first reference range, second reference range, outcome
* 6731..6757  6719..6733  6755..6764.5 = 0.7 A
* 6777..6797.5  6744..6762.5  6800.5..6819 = -0.2 A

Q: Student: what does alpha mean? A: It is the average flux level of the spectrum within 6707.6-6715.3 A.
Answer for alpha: 37.7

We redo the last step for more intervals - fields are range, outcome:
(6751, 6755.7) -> 35.3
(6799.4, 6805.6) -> 34.3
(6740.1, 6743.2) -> 38.2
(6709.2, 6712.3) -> 36.7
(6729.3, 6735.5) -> 36.4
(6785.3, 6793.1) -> 37.2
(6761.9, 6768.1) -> 35.9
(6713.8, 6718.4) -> 38.4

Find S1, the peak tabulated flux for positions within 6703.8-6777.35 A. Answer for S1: 42.4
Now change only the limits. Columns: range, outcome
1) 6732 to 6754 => 39.1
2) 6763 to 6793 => 38.7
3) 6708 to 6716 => 38.5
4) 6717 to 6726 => 40.3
